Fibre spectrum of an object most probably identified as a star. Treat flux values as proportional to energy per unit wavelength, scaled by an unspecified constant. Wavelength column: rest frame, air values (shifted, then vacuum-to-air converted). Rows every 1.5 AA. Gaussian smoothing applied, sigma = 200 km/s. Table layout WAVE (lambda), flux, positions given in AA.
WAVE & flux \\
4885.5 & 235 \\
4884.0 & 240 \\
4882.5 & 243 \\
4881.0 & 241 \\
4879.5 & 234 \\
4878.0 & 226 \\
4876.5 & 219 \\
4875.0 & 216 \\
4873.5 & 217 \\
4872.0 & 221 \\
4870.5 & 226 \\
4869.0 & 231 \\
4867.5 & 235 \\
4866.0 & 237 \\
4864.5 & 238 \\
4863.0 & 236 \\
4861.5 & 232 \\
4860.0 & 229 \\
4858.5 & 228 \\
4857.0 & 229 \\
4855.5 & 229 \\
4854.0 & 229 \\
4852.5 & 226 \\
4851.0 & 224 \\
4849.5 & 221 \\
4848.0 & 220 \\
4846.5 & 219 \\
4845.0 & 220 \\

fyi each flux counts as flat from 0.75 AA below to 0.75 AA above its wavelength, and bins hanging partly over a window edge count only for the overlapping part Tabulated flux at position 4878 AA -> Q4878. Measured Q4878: 226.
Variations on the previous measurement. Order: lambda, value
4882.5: 243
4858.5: 228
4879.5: 234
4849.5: 221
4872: 221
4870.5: 226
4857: 229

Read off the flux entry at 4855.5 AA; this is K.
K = 229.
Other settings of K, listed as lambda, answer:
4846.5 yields 219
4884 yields 240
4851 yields 224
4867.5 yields 235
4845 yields 220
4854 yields 229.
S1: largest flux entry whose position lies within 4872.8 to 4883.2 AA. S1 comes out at 243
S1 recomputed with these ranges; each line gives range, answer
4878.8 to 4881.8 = 241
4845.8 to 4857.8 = 229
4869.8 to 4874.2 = 226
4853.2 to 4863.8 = 236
